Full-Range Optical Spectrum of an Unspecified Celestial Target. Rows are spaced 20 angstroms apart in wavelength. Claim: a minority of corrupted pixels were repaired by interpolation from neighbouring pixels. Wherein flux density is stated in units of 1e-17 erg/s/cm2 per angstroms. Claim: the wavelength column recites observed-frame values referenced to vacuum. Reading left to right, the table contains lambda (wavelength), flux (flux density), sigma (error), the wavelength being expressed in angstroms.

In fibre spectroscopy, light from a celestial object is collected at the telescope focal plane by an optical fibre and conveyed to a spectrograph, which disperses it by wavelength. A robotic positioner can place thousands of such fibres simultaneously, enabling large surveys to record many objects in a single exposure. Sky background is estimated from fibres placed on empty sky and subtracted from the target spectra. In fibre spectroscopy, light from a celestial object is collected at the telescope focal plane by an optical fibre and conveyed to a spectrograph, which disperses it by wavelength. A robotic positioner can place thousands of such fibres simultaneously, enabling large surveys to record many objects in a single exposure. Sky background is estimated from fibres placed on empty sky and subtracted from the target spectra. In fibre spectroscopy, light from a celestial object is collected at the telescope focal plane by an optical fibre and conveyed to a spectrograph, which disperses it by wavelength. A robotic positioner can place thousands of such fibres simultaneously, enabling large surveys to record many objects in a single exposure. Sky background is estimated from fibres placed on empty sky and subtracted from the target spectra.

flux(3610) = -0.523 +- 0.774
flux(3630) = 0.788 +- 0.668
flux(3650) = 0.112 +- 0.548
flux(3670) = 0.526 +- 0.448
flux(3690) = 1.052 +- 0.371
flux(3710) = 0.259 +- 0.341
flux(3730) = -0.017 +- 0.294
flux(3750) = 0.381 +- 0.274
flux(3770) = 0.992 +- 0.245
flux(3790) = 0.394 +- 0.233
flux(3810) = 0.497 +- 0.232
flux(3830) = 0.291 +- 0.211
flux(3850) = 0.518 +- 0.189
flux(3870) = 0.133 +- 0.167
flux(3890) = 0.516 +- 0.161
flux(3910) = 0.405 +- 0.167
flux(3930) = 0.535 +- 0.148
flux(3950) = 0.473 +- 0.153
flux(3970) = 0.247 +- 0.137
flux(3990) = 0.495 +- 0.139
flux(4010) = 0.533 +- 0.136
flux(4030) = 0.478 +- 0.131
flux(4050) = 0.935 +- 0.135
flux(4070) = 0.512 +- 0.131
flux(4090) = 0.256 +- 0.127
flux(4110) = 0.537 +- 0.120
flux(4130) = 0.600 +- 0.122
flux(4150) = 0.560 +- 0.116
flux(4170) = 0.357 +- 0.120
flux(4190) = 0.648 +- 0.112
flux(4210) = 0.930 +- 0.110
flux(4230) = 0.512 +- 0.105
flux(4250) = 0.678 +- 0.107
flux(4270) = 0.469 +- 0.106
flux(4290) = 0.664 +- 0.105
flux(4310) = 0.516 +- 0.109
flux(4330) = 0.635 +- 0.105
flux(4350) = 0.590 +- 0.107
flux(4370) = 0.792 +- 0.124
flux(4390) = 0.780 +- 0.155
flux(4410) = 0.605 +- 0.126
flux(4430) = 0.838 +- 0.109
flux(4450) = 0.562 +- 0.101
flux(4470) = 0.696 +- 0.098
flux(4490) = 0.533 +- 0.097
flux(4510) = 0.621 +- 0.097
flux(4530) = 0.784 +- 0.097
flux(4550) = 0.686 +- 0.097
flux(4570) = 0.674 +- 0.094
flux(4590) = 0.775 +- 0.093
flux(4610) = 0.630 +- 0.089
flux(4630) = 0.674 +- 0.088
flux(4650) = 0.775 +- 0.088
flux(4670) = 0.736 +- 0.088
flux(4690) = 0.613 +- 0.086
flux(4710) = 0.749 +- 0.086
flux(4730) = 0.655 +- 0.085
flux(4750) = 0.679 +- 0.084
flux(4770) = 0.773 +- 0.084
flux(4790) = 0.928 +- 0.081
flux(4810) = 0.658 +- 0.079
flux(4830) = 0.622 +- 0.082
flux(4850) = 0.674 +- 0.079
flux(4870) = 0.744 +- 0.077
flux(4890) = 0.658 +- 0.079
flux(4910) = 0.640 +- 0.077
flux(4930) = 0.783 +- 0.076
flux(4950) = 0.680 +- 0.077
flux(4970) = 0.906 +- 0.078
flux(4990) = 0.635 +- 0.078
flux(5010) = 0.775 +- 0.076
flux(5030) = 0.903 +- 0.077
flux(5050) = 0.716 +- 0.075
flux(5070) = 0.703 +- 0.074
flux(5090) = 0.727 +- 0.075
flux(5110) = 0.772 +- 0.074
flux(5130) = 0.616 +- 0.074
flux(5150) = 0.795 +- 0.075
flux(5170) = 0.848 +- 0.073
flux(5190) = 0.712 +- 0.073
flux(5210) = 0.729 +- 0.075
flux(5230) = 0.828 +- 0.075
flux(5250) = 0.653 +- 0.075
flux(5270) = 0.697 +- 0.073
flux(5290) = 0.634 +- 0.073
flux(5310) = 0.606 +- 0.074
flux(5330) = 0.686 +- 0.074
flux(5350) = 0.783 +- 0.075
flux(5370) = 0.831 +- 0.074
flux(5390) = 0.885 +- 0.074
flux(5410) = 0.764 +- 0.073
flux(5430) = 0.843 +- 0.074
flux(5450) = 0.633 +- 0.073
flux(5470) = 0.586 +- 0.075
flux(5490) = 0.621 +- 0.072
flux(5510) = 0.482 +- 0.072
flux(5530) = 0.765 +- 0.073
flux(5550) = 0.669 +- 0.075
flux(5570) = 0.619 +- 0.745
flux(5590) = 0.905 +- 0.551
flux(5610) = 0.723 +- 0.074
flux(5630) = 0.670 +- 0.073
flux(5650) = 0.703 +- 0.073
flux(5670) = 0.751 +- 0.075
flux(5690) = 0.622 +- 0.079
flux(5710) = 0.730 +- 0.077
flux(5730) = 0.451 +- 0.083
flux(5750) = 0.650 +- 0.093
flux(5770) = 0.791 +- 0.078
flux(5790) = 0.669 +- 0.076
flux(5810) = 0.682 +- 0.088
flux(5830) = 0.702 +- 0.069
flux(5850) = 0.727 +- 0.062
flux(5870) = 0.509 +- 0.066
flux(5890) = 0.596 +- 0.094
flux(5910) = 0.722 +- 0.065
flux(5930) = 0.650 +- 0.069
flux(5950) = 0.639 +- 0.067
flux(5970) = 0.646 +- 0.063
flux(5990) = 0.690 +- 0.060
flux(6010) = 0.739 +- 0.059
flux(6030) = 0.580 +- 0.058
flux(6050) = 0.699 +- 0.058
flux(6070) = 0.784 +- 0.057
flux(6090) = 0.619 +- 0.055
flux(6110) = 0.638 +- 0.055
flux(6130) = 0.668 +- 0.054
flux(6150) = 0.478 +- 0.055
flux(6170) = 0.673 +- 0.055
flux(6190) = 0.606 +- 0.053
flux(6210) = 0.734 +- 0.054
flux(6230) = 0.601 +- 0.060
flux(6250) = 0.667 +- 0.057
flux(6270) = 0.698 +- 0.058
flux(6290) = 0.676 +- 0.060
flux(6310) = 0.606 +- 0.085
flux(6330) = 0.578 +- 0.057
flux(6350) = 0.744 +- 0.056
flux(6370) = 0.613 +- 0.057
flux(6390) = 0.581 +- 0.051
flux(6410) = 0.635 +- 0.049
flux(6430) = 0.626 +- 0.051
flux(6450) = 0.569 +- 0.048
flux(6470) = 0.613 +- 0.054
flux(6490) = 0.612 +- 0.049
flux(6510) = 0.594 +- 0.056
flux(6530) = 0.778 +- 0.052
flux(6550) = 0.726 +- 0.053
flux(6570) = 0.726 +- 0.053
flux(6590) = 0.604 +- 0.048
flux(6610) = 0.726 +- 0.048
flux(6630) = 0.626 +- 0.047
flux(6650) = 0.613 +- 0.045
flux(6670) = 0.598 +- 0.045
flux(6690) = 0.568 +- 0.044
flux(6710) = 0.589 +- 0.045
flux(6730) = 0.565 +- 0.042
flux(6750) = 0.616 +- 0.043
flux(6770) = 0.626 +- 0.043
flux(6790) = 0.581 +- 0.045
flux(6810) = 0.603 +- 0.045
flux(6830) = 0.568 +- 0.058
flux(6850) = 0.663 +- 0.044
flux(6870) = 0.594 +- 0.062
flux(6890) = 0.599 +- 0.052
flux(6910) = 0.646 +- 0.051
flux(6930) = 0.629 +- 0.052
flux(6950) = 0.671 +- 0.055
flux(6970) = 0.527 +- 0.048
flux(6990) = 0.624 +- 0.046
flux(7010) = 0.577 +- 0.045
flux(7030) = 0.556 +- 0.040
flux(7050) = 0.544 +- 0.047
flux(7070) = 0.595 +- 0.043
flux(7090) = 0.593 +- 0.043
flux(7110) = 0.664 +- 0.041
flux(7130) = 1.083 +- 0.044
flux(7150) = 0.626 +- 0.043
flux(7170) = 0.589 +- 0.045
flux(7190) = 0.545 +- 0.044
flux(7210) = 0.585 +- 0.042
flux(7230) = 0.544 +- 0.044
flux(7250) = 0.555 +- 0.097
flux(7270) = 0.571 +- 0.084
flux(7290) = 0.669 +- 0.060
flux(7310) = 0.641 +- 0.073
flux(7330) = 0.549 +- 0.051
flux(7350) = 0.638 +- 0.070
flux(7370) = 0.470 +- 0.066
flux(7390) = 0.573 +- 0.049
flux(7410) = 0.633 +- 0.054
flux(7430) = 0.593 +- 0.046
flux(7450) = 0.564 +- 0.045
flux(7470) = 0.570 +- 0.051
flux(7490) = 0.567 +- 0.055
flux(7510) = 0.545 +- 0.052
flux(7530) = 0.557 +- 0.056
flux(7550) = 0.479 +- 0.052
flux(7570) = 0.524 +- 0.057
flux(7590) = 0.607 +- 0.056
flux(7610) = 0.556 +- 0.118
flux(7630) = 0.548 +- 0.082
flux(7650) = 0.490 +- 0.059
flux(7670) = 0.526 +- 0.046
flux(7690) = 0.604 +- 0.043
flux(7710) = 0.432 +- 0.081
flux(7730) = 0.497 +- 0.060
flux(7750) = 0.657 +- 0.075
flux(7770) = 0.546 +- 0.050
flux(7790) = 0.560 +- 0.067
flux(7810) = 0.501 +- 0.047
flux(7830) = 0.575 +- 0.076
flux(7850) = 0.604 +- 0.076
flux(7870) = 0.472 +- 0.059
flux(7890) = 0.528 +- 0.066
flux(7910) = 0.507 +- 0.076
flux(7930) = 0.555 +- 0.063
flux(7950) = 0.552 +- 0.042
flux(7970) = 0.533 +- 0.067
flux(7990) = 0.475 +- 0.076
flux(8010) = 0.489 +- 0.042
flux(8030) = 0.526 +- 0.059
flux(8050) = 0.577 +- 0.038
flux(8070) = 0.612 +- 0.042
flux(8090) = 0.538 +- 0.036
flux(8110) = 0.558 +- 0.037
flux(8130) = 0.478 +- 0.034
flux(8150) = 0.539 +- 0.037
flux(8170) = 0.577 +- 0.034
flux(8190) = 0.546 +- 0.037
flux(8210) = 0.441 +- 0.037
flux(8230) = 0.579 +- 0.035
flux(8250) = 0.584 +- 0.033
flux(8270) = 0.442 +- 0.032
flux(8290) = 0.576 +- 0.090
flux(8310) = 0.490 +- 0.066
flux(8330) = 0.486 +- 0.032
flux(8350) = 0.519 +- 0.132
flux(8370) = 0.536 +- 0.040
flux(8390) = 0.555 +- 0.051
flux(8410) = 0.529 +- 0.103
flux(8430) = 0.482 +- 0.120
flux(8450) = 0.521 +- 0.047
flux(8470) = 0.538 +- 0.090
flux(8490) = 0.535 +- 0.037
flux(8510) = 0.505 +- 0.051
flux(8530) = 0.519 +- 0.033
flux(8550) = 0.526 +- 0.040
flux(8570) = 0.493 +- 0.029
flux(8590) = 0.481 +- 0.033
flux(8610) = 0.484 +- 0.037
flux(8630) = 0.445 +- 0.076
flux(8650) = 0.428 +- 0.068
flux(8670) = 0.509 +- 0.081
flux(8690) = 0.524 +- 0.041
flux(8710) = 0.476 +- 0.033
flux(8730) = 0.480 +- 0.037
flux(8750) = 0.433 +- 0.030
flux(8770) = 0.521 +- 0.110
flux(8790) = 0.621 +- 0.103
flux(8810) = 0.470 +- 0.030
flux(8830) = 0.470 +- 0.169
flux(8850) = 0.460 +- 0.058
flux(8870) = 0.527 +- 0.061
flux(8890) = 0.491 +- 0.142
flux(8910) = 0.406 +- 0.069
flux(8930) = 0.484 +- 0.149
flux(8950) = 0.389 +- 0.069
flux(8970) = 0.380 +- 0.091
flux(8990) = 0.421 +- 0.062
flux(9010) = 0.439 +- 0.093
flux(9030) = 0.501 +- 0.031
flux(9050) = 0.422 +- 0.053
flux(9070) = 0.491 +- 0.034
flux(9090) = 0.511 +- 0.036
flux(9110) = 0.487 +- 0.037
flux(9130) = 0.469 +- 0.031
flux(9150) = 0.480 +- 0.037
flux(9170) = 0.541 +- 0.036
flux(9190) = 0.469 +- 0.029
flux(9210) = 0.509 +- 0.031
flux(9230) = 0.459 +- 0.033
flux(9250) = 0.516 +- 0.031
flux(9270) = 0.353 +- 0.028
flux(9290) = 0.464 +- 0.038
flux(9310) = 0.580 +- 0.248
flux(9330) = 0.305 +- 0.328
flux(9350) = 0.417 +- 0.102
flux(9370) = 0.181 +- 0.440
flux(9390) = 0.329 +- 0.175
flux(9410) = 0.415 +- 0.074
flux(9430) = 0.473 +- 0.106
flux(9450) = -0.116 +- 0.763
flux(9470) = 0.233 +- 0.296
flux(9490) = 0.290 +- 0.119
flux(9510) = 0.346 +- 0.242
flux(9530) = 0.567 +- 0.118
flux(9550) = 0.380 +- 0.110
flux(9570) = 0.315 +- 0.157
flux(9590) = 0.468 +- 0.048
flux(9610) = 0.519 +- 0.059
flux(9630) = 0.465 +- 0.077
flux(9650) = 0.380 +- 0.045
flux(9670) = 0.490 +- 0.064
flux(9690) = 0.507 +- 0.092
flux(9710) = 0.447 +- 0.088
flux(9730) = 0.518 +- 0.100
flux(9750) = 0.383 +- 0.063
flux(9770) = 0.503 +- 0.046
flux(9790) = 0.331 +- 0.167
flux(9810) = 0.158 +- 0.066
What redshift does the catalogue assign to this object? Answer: 0.085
